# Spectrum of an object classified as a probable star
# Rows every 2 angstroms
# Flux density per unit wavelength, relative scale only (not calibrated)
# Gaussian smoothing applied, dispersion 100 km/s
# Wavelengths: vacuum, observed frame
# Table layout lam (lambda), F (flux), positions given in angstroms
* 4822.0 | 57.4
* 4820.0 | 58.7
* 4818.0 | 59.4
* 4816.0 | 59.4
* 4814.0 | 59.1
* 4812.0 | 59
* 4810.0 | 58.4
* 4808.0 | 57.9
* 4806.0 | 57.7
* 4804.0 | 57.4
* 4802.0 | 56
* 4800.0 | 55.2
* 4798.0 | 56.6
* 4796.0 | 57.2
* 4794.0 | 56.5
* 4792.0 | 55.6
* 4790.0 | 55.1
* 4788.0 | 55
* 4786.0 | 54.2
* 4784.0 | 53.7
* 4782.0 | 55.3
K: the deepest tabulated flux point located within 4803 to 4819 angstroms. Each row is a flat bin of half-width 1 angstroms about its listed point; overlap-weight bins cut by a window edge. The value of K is 57.4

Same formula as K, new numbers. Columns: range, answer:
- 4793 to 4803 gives 55.2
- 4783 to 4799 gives 53.7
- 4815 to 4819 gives 59.4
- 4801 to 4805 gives 56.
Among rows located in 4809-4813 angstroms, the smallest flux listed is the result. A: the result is 58.4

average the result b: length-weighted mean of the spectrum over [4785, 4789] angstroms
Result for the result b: 54.6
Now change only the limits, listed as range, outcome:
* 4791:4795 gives 56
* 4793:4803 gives 56.3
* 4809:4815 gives 58.8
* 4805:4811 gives 58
